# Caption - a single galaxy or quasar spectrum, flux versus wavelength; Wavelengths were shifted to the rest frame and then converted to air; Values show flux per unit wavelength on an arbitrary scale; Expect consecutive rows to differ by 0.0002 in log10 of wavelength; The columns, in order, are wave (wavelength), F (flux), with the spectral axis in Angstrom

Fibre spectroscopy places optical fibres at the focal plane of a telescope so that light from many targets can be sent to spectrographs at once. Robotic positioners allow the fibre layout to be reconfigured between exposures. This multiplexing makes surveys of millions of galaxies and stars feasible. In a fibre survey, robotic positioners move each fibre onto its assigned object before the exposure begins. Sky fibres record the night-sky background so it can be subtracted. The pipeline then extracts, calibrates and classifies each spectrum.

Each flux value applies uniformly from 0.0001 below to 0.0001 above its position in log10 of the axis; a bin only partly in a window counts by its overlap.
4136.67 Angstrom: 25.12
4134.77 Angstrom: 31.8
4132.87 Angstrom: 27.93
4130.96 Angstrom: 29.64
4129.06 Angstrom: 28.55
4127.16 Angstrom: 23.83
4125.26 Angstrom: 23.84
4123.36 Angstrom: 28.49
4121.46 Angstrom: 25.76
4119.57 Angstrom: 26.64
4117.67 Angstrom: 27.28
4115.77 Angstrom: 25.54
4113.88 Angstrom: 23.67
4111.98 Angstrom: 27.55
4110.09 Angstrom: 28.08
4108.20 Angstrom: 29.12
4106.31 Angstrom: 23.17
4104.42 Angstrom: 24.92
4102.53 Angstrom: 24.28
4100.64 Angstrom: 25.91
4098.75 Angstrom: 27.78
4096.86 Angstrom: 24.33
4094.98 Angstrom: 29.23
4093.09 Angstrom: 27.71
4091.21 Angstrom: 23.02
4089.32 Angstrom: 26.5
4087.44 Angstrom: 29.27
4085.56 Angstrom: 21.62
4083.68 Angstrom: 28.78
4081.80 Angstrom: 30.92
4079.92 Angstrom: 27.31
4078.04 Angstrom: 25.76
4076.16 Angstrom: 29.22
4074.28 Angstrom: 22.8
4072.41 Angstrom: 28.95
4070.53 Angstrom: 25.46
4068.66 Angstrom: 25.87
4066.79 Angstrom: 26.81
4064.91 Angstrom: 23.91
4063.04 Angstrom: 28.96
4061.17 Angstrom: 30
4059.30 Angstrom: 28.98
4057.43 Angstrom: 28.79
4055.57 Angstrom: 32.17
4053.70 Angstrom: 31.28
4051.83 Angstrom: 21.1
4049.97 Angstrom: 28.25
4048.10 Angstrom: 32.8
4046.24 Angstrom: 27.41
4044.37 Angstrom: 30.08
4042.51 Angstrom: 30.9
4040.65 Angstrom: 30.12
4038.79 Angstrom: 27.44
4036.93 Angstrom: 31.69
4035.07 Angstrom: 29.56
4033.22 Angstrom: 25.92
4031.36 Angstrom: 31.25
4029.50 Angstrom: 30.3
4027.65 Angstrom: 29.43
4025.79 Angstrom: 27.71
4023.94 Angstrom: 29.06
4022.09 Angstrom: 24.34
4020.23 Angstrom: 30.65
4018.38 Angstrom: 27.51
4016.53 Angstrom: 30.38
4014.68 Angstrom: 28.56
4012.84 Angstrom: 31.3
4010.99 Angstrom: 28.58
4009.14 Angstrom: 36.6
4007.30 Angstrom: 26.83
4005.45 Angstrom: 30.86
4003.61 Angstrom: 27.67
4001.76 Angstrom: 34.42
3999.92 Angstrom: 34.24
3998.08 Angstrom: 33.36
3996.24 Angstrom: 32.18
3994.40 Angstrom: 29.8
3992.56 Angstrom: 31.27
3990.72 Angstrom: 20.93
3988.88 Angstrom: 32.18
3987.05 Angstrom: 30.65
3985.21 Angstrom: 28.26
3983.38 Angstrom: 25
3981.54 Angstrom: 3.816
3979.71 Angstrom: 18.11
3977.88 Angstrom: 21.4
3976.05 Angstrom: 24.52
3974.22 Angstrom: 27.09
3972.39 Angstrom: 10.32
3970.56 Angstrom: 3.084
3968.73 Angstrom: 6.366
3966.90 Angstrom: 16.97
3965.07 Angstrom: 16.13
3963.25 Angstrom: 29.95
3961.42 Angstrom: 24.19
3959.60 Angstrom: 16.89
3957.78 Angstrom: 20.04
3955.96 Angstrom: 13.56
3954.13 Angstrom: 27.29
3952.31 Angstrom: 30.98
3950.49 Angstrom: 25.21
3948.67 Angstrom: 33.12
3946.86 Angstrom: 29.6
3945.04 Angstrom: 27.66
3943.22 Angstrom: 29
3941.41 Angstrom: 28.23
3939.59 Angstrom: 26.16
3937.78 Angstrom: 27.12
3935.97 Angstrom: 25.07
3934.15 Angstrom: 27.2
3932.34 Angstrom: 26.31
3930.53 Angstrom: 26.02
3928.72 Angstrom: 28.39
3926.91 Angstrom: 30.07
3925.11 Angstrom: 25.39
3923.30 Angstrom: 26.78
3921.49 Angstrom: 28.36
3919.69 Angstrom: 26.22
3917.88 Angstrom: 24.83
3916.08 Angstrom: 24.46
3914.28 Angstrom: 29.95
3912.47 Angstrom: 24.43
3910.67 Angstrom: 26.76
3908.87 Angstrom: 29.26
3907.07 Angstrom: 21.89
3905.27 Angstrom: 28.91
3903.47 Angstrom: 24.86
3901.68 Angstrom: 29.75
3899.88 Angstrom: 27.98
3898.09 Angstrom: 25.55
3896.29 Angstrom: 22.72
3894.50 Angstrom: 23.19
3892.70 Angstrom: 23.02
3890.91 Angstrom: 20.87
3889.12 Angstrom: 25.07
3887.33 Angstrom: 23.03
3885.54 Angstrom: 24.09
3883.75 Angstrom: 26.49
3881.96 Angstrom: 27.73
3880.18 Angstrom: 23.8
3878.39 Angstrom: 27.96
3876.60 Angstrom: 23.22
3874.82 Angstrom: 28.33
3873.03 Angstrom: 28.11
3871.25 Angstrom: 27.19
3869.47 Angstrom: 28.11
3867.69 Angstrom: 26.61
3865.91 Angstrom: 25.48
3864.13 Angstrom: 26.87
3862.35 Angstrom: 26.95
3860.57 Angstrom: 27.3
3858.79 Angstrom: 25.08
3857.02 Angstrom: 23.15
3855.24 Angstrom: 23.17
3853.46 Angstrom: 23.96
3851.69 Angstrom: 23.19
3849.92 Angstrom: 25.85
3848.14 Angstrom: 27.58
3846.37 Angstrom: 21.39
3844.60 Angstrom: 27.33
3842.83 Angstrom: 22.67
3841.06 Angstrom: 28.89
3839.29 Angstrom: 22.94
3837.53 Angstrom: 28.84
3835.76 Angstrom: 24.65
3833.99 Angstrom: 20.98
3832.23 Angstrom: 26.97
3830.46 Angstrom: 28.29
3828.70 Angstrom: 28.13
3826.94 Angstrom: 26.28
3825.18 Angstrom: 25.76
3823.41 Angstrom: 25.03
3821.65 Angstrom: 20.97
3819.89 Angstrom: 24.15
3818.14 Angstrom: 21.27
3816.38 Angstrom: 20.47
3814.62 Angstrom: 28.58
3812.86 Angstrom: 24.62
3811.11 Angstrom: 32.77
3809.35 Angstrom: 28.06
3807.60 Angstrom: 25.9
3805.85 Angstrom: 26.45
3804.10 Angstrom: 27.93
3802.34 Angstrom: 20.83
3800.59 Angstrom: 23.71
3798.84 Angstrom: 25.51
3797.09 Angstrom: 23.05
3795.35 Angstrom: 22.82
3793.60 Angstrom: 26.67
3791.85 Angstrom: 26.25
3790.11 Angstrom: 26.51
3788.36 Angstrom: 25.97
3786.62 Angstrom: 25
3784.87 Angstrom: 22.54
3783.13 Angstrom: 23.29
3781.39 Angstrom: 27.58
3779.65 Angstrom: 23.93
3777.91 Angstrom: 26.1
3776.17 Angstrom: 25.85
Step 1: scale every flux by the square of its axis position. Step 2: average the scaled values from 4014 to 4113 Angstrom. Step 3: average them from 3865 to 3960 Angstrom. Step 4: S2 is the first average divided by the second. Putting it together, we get 1.1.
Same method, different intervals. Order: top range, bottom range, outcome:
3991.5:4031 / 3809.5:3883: 1.28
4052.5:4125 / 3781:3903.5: 1.20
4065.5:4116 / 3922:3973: 1.21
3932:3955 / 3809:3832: 1.16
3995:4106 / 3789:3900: 1.25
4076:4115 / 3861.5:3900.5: 1.16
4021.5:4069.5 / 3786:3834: 1.27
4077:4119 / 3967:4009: 1.15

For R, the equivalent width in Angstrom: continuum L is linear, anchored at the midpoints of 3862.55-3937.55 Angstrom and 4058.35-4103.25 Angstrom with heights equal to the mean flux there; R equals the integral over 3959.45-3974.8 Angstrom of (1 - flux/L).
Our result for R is 5.7 Angstrom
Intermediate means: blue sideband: 26.1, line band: 16.5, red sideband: 26.8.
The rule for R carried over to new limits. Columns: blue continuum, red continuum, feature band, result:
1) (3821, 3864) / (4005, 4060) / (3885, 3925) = 1.58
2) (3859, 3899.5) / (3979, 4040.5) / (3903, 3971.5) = 5.59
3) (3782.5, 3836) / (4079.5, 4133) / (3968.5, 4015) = 0.86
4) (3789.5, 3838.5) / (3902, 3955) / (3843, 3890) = 1.15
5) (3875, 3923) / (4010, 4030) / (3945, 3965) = 1.69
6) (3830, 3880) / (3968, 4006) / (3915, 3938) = -1.67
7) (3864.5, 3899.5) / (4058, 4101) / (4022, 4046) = -2.35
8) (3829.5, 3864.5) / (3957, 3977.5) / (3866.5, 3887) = -2.58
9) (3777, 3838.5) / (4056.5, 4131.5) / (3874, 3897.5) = 1.01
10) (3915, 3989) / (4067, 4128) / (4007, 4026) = -3.48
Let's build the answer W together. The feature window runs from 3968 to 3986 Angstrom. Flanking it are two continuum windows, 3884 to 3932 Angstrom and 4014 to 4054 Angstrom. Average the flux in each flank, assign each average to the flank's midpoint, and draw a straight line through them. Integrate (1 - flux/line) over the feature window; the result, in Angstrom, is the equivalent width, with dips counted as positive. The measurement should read 7.0 Angstrom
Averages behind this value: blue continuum 25.9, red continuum 28.9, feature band 16.8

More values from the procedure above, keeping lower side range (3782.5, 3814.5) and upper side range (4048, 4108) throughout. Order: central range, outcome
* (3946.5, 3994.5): 8.3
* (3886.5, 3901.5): 1.0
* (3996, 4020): -3.9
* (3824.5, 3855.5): 0.4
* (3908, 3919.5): -0.2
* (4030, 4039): -0.9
